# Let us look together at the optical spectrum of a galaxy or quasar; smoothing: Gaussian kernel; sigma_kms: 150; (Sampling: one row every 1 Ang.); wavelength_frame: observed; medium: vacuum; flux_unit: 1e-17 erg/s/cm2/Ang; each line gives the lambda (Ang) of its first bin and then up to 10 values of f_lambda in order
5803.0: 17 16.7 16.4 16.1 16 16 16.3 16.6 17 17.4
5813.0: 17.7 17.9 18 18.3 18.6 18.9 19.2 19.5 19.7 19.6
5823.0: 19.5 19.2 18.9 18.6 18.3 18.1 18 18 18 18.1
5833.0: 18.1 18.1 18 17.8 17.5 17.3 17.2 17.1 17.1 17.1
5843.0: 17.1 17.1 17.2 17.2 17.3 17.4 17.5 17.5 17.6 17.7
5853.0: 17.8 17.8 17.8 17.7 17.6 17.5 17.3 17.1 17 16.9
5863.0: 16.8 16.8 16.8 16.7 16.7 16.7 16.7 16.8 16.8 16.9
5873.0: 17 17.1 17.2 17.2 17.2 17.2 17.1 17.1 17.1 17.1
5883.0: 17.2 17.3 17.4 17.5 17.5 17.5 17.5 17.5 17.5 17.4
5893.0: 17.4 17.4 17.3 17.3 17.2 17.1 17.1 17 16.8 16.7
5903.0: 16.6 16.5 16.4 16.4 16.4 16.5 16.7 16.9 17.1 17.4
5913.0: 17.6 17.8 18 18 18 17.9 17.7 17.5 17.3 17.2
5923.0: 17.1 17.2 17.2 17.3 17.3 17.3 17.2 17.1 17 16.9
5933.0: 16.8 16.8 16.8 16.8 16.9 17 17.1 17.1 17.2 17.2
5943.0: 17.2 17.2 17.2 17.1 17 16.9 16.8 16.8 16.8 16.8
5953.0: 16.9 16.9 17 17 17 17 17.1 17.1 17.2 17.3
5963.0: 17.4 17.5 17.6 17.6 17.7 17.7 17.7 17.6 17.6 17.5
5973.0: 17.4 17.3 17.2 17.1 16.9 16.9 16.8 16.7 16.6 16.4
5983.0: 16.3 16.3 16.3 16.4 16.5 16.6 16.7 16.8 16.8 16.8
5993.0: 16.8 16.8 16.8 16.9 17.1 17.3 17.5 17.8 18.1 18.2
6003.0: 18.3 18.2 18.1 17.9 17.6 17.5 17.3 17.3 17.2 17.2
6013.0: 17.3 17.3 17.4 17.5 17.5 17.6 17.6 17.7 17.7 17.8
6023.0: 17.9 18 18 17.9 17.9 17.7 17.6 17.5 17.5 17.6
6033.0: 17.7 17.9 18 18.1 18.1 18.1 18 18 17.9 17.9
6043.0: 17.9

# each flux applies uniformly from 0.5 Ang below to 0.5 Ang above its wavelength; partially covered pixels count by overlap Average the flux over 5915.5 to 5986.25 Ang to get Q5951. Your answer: 17.1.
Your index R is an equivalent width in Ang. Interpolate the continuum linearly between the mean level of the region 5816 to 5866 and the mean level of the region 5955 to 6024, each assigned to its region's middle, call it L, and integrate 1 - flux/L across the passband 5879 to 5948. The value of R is 1.5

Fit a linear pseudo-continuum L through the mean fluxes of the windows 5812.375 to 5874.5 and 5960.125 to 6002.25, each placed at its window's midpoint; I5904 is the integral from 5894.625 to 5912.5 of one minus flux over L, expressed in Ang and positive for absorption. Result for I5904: 0.6 Ang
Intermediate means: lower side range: 17.7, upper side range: 17.1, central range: 16.9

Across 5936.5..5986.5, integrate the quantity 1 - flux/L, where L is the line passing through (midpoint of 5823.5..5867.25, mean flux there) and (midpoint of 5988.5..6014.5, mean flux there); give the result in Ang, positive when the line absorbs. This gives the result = 1.0 Ang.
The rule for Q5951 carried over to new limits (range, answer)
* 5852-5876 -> 17.1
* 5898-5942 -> 17.1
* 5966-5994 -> 16.9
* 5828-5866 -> 17.5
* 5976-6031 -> 17.3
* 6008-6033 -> 17.6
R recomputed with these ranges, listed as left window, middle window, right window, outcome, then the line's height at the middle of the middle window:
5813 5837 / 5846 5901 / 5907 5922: 2.1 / 17.9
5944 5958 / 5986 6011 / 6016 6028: 0.3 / 17.5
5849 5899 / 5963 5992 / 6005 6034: 0.8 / 17.5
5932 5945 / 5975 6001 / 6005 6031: 0.8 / 17.4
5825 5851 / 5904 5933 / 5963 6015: 0.4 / 17.4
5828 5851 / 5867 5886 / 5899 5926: 0.3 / 17.3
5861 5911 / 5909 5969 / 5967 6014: -0.4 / 17.1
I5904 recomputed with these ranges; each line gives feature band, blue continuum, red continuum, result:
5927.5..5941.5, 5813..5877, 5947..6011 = 0.27 Ang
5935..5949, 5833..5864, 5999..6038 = 0.42 Ang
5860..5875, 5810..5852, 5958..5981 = 0.79 Ang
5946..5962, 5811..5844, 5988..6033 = 0.66 Ang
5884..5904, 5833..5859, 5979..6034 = 0.24 Ang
